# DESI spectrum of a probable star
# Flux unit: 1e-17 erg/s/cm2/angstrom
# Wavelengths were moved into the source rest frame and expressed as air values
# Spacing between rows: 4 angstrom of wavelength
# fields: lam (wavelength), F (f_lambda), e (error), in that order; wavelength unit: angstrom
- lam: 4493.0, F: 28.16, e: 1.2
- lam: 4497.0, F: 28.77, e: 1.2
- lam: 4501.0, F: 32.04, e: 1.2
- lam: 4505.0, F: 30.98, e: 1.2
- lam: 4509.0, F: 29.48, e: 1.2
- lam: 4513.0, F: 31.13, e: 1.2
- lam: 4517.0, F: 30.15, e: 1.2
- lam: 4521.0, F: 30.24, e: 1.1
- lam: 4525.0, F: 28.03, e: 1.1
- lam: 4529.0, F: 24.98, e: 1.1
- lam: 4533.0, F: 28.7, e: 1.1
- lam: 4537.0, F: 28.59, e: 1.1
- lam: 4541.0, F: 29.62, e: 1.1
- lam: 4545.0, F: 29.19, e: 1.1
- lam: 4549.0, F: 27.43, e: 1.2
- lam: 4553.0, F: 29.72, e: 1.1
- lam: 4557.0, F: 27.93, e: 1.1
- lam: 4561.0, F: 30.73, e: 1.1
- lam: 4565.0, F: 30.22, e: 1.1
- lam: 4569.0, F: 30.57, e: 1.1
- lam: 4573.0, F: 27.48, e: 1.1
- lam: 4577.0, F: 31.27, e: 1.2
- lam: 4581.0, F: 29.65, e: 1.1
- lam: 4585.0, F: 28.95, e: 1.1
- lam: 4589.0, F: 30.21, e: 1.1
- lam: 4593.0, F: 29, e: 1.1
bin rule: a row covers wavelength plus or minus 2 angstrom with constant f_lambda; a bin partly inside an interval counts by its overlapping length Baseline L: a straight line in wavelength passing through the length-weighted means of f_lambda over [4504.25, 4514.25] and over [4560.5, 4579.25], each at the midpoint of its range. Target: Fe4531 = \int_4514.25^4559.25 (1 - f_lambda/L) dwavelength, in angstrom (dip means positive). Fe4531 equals 2.4 angstrom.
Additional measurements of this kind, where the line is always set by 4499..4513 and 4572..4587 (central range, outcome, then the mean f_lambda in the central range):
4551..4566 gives 0.1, 29.6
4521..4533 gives 1.2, 27.5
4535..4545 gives 0.4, 29.1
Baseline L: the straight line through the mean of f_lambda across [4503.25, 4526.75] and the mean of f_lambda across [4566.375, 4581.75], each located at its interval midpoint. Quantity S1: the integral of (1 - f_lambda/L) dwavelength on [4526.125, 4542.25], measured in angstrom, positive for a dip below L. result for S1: 1.1 angstrom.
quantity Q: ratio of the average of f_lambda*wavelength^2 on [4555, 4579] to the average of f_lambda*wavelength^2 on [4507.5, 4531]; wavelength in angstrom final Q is 1.05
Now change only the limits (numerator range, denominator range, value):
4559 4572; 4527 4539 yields 1.12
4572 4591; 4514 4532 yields 1.07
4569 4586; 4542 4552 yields 1.05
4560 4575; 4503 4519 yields 1.00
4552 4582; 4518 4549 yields 1.06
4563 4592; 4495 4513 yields 1.01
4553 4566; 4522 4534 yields 1.10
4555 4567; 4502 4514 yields 0.99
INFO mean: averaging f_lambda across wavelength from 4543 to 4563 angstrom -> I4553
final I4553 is 29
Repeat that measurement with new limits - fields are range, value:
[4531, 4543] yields 29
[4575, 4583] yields 30.5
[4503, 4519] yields 30.4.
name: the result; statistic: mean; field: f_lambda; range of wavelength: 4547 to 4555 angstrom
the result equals 28.6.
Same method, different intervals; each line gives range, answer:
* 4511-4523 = 30.5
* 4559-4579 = 30.1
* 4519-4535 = 28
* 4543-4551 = 28.3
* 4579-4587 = 29.3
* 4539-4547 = 29.4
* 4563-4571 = 30.4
